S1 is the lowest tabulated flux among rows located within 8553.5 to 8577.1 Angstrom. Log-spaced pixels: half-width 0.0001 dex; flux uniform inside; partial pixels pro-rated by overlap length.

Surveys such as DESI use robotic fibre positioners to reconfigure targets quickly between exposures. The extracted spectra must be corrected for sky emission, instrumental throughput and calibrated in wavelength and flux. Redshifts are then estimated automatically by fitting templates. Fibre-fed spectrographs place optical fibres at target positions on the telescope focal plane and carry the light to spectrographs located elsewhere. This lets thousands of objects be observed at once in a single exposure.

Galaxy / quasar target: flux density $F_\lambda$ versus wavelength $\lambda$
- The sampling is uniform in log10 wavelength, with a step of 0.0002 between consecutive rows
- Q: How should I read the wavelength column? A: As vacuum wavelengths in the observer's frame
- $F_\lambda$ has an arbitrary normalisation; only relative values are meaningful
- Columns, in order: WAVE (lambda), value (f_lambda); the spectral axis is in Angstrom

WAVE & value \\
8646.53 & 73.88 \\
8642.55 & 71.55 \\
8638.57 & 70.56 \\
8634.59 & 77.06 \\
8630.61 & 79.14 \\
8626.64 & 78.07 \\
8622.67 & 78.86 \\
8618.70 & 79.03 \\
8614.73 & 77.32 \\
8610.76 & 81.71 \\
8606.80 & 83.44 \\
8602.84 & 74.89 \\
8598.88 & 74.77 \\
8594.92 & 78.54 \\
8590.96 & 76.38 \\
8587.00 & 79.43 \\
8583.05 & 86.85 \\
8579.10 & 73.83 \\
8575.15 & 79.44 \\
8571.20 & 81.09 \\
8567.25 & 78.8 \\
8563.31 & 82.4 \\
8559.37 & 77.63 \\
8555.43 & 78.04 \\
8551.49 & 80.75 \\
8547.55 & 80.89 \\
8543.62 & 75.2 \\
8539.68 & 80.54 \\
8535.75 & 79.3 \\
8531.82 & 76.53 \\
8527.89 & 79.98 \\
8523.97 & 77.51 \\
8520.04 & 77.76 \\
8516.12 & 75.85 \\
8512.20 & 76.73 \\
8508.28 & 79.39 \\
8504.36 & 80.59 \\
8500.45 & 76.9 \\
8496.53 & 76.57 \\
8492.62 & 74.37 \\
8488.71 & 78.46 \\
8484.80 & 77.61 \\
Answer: 77.63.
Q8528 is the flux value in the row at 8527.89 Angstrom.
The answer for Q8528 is 79.98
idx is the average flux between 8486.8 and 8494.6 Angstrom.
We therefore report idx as 76.4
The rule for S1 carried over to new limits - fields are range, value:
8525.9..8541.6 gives 76.53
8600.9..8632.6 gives 74.89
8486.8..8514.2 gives 74.37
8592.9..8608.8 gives 74.77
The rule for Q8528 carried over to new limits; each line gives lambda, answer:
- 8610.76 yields 81.71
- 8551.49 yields 80.75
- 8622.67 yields 78.86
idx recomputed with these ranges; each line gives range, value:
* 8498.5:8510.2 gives 79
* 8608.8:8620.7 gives 79.3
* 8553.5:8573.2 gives 79.6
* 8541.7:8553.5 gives 79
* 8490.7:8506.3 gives 77.1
